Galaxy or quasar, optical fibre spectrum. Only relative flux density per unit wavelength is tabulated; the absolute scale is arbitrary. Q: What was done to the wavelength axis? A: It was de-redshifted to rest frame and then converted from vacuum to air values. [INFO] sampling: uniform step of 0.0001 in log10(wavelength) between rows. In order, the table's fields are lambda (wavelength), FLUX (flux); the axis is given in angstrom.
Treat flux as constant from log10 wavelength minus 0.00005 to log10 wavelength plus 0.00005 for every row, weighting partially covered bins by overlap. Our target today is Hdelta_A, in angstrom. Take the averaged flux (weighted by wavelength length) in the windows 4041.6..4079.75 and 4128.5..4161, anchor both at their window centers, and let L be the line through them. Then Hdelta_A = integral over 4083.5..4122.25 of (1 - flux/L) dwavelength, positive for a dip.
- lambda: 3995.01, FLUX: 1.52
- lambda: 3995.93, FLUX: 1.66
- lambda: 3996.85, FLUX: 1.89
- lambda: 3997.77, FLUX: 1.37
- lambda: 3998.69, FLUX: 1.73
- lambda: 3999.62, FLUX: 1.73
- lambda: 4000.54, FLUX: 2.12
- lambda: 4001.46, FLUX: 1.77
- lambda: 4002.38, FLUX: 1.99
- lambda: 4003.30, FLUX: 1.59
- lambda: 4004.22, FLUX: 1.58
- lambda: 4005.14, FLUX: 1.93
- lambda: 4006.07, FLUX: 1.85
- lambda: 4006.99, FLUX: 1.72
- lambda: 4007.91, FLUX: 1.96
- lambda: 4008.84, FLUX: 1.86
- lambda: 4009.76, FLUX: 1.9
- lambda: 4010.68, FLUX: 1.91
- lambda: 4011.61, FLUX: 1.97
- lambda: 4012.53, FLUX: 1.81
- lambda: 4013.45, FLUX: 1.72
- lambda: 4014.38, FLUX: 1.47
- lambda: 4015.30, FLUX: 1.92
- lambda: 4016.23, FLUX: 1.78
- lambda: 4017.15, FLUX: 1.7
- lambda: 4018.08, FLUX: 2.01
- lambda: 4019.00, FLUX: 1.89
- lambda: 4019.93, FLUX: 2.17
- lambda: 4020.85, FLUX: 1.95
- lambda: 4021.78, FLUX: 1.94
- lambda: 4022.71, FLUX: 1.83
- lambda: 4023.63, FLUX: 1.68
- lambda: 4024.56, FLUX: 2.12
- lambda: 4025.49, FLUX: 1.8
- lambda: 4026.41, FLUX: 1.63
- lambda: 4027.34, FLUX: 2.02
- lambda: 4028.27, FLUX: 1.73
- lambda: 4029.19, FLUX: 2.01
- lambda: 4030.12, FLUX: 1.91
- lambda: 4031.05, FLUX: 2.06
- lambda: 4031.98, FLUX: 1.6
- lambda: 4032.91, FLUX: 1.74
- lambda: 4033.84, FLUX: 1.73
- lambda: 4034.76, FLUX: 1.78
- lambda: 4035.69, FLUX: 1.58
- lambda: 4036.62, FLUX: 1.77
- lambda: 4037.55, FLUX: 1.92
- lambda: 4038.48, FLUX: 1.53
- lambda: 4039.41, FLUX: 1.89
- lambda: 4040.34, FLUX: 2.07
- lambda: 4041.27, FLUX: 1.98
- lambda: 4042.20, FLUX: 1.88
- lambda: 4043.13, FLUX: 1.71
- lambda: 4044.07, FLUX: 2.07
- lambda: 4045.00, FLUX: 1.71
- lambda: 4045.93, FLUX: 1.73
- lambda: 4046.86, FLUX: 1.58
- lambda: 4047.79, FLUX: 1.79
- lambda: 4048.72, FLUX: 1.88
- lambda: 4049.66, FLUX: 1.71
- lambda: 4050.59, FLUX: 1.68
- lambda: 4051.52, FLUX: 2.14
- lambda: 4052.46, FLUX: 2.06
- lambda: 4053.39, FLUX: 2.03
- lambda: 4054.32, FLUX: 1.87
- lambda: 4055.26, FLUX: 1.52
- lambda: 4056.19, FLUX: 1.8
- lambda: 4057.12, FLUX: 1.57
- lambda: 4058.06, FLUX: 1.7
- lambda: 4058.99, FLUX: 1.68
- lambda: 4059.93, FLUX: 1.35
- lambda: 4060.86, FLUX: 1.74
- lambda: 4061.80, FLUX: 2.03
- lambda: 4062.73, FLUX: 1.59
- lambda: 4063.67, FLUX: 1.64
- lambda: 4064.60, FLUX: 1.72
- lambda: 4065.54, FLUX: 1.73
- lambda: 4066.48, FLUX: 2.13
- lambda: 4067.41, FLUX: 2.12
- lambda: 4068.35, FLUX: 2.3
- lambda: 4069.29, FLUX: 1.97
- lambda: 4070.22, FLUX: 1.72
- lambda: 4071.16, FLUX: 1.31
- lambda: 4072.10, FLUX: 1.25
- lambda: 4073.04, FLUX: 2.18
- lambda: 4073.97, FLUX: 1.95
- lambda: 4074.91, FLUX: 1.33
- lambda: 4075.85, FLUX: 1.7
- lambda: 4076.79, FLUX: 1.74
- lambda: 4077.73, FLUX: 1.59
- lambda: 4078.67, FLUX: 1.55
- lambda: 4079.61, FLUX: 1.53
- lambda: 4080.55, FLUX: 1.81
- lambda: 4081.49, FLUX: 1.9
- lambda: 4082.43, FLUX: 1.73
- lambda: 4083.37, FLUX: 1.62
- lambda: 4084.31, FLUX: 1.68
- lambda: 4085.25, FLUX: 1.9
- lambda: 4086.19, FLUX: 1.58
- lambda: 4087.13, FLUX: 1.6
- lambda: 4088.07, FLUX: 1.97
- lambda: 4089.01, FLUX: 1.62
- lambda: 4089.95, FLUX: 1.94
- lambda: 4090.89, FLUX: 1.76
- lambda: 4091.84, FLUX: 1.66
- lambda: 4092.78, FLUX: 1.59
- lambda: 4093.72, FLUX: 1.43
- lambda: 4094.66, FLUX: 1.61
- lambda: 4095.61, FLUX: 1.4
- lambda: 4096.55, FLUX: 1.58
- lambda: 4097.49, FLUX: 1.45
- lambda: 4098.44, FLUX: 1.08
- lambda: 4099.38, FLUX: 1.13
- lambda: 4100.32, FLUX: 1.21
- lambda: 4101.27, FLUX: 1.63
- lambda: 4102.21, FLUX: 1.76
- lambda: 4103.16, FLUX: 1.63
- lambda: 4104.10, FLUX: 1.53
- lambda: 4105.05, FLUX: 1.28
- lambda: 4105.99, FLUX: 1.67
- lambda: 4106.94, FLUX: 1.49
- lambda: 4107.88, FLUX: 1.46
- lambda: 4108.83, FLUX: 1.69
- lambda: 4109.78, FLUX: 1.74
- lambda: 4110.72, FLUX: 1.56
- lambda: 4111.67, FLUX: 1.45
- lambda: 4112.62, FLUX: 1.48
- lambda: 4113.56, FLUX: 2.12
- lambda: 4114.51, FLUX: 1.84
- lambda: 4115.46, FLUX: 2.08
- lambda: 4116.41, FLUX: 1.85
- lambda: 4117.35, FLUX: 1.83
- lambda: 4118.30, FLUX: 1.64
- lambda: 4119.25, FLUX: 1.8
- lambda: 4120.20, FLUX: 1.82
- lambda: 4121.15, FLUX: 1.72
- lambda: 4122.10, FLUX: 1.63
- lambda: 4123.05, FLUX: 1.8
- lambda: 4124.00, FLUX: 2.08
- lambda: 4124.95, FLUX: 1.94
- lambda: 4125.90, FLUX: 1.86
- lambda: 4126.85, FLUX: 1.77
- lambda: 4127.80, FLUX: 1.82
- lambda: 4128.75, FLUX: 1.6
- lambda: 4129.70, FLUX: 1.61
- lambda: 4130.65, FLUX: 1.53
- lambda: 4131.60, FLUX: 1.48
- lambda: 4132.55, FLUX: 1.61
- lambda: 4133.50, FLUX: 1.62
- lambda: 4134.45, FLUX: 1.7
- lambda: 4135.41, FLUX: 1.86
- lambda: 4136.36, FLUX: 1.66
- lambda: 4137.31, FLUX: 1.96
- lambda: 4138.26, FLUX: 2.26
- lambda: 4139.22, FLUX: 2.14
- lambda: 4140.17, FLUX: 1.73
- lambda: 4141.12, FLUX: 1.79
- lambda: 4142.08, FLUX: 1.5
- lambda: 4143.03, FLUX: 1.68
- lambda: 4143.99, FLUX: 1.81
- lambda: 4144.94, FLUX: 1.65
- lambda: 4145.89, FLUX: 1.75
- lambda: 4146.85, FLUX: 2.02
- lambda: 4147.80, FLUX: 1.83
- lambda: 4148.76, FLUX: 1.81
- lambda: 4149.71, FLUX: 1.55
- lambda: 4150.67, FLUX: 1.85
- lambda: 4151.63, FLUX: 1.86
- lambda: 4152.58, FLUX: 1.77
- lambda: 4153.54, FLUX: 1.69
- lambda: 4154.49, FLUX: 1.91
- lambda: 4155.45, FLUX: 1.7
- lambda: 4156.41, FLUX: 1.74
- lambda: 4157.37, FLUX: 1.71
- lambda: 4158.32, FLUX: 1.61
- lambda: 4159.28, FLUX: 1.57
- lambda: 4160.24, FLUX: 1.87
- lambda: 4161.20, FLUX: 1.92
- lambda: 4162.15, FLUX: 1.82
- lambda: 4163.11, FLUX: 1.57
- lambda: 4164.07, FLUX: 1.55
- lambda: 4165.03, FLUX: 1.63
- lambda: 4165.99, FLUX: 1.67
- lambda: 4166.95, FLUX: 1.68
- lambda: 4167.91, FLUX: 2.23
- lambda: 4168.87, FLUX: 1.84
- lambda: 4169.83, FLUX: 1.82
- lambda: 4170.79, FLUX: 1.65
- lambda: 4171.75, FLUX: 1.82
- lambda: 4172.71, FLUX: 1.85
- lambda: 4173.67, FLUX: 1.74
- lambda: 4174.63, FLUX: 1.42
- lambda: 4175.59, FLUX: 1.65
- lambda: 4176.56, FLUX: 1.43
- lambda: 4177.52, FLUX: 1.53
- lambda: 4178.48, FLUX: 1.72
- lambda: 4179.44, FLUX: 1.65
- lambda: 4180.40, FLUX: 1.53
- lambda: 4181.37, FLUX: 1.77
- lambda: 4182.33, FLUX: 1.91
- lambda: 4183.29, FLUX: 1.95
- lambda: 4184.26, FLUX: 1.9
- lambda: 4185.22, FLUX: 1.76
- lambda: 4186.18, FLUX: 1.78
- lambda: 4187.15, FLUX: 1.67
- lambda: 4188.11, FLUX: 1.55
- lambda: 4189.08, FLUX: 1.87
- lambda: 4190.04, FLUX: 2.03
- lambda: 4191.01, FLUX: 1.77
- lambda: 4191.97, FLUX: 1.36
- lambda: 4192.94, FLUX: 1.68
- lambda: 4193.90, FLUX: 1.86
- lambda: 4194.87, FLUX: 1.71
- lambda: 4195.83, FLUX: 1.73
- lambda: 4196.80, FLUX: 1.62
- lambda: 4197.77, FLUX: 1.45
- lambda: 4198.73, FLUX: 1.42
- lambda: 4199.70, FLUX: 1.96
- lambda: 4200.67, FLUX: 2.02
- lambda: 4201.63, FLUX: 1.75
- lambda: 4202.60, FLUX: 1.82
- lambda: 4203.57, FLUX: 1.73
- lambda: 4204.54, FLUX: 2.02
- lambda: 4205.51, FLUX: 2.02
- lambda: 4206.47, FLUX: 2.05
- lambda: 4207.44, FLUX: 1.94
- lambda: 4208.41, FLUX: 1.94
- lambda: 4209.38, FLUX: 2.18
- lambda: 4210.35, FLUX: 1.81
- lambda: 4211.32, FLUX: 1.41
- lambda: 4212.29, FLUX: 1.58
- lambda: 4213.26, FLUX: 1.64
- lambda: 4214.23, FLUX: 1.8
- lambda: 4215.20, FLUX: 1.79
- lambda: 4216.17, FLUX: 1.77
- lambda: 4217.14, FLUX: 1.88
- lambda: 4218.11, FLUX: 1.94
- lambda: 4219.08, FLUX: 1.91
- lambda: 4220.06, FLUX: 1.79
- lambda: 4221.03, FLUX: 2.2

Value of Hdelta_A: 2.78 angstrom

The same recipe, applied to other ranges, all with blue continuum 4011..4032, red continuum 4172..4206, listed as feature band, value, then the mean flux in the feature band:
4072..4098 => 2.0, 1.67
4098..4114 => 2.4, 1.52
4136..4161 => -0.3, 1.79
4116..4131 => 0.1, 1.77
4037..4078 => 1.1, 1.79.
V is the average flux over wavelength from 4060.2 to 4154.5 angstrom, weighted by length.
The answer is 1.71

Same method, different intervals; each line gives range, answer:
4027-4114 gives 1.71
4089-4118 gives 1.6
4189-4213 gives 1.79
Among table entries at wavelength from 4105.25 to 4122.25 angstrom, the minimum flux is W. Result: 1.45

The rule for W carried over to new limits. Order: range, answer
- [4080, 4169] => 1.08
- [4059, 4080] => 1.25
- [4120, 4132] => 1.48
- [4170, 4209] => 1.36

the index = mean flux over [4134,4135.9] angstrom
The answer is 1.77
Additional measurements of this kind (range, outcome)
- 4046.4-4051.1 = 1.73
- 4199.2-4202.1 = 1.91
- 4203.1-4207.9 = 1.95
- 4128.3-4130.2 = 1.61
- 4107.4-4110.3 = 1.63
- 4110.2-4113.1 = 1.51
